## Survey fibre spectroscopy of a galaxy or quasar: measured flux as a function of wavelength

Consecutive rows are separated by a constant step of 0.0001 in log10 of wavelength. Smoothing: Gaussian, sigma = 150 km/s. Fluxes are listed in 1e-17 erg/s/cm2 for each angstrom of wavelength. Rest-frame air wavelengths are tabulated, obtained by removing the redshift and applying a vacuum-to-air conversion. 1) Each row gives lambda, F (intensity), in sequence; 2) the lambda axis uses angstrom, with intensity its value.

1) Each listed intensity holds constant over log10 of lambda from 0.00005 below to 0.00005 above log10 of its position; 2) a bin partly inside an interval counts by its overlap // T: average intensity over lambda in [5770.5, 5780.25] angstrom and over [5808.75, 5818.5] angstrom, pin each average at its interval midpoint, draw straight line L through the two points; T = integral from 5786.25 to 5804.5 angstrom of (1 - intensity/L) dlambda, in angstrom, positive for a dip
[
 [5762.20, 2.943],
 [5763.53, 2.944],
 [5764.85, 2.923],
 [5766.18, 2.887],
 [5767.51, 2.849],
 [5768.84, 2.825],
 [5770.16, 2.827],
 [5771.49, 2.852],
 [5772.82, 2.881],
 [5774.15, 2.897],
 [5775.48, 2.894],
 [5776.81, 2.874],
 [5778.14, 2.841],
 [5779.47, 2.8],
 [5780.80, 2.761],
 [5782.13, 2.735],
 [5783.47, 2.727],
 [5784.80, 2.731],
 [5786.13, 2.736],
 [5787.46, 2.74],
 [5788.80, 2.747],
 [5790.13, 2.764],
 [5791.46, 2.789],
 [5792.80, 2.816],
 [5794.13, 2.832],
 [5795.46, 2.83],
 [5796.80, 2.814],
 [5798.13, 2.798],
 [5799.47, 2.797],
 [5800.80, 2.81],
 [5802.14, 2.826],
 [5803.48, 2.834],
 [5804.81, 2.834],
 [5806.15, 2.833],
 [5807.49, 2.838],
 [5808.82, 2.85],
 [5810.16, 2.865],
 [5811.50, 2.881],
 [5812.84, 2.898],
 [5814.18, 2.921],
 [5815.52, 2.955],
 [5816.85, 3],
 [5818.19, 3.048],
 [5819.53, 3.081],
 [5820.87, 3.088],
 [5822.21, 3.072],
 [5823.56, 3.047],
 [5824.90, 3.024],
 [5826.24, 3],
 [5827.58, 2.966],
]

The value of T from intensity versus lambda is 0.6 angstrom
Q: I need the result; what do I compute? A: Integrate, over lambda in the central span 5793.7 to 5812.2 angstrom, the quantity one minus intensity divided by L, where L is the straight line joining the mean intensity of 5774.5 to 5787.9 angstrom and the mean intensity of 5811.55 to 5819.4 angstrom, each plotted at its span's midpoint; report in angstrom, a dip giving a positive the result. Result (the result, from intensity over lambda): 0.4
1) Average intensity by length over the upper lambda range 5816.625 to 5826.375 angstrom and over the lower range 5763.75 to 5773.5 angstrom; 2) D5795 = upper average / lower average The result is 1.1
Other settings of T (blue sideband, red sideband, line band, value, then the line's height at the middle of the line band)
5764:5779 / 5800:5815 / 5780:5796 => 0.5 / 2.86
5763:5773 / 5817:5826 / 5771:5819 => 2.1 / 2.96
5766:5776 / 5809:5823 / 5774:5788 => 0.5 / 2.89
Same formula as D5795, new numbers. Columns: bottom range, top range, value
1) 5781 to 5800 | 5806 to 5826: 1.07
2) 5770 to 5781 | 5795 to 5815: 1.00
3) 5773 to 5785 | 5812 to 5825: 1.07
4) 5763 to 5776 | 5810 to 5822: 1.04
